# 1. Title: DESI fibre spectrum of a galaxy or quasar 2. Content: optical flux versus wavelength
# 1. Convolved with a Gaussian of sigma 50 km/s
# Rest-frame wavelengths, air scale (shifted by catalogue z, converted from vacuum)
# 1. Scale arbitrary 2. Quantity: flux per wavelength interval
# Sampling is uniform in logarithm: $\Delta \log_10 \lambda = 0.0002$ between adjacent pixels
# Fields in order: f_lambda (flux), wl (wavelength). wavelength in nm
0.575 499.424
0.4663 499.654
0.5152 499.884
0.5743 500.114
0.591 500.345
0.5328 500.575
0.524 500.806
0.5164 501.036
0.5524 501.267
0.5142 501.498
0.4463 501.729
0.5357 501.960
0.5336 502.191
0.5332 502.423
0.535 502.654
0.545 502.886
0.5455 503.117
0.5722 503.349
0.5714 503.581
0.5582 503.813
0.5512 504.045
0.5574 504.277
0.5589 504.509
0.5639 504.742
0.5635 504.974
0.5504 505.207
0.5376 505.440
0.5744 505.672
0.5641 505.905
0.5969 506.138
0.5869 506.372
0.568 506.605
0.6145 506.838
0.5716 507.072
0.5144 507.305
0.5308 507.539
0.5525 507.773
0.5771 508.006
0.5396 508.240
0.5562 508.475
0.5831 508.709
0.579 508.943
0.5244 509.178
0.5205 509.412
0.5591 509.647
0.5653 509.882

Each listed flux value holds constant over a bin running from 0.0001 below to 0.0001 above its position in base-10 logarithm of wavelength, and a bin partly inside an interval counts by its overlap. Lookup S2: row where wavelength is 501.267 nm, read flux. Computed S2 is 0.5524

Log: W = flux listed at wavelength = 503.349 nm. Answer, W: 0.5722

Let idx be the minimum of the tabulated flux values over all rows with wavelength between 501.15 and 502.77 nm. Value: 0.4463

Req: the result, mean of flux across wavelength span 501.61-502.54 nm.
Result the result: 0.512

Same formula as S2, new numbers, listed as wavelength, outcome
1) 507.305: 0.5144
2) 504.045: 0.5512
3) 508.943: 0.579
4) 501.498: 0.5142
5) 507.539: 0.5308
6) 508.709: 0.5831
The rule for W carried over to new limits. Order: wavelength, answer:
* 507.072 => 0.5716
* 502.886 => 0.545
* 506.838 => 0.6145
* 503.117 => 0.5455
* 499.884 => 0.5152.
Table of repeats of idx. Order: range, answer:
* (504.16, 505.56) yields 0.5376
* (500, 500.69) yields 0.5328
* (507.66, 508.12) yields 0.5525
